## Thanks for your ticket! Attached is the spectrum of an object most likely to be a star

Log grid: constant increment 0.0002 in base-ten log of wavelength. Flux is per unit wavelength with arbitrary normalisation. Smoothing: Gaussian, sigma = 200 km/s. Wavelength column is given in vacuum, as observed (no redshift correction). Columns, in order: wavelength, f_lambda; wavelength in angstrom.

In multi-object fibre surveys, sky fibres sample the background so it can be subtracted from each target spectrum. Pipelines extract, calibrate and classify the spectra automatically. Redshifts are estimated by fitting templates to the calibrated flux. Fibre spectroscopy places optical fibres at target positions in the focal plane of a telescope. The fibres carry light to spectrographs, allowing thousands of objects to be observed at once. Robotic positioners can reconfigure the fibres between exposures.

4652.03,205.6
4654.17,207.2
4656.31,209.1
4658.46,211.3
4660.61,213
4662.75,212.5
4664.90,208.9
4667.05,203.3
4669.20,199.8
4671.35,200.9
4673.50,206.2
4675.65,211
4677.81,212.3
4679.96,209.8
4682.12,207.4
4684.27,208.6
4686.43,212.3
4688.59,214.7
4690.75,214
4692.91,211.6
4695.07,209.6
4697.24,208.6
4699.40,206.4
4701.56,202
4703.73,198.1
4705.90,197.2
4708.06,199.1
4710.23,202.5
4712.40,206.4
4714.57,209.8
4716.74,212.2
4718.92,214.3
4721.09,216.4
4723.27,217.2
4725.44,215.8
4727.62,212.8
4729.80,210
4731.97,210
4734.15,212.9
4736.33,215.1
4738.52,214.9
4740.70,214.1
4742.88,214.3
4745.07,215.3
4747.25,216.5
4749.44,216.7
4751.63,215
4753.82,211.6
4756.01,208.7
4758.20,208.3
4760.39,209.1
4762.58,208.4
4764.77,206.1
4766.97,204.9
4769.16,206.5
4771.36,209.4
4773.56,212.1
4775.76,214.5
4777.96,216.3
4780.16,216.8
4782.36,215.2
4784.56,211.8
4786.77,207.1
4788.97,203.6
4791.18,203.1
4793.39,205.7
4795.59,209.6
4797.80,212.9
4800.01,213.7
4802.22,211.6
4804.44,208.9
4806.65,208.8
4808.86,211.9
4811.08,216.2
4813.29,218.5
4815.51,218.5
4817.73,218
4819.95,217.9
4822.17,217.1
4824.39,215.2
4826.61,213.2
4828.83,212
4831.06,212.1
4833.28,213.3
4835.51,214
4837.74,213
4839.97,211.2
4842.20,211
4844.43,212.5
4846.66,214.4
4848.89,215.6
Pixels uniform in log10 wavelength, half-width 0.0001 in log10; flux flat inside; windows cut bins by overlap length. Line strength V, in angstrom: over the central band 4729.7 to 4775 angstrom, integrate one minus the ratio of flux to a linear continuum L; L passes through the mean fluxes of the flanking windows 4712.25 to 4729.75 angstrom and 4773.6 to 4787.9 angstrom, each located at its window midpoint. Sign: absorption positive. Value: 0.4 angstrom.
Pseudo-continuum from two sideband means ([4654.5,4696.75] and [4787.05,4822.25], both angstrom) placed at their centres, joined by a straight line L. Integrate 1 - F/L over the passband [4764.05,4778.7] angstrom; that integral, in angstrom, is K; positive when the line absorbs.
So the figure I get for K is 0.1 angstrom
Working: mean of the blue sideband 209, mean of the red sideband 212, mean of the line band 210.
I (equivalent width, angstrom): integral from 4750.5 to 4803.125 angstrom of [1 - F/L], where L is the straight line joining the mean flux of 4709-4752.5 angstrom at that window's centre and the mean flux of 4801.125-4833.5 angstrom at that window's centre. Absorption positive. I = 0.9 angstrom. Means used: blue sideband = 213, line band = 210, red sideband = 214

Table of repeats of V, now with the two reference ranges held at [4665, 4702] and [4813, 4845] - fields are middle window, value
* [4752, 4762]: 0.1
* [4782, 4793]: 0.3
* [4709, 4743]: -0.4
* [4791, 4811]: 0.3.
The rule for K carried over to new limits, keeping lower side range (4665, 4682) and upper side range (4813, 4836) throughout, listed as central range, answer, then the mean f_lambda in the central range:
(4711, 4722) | -0.13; 211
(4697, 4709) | 0.38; 202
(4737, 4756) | -0.34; 214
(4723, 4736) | -0.20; 213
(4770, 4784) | -0.09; 214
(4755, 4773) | 0.34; 208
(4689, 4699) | -0.16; 211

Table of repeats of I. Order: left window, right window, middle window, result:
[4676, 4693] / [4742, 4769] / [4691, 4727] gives 0.5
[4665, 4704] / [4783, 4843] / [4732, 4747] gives -0.3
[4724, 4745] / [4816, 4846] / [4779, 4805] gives 0.5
